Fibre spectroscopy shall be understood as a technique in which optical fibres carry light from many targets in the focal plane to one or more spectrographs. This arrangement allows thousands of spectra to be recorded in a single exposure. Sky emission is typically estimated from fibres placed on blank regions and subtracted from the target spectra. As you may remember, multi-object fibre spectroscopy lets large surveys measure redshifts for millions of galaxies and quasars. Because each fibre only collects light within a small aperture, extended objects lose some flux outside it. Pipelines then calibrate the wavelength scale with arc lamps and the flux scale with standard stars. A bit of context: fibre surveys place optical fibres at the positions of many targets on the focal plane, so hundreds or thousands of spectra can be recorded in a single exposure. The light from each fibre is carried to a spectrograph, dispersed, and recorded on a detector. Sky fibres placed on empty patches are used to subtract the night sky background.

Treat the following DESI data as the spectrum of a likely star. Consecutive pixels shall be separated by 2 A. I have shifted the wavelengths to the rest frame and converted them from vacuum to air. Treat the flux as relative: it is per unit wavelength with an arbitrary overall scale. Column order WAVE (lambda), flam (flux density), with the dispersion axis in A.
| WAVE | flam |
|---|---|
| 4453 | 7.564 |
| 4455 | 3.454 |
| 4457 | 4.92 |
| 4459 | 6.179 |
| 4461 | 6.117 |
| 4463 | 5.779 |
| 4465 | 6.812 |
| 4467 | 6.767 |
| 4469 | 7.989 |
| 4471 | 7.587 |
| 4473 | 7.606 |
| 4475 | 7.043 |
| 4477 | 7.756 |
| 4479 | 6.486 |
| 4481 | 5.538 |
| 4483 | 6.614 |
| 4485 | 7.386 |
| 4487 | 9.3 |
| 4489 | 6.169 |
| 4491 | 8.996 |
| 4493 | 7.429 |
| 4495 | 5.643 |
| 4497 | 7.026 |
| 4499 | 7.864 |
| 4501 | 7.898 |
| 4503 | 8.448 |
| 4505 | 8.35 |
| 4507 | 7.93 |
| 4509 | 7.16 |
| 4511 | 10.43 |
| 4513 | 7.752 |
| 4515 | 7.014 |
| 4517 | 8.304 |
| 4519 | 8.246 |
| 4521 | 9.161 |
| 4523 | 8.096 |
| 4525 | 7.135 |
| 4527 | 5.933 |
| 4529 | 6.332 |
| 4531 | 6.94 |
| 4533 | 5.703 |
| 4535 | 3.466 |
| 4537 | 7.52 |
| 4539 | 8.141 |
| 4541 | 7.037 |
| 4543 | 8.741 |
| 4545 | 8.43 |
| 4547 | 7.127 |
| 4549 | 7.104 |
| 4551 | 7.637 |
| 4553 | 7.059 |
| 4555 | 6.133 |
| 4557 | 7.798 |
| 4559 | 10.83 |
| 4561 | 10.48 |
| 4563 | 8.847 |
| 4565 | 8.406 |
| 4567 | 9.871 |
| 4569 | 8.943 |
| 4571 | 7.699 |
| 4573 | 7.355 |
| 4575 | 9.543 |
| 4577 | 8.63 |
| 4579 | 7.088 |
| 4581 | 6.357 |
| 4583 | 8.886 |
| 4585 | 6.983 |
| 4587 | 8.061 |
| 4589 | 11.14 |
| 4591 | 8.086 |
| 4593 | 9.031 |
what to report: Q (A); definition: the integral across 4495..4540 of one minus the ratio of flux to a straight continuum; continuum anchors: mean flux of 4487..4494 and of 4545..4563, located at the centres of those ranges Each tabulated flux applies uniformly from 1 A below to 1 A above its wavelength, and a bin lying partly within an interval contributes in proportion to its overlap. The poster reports 2.60 A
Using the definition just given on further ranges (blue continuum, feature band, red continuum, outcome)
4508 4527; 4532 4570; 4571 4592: 1.2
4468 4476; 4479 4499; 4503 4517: 1.8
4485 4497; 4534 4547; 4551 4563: 1.5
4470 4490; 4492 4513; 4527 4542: -3.0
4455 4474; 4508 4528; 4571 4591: -1.8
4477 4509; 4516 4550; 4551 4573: 3.3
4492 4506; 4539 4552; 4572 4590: 0.3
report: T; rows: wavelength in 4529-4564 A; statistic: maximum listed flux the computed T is 10.83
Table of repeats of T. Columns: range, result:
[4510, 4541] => 10.43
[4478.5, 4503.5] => 9.3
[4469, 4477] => 7.989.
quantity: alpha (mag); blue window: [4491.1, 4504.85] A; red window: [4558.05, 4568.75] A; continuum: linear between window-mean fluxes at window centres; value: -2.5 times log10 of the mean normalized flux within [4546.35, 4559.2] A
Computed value 0.24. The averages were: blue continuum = 7.55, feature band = 7.49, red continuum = 9.63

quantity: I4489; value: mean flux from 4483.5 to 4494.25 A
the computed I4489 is 7.75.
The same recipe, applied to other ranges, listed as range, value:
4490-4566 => 7.7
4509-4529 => 7.88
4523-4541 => 6.53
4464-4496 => 7.2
